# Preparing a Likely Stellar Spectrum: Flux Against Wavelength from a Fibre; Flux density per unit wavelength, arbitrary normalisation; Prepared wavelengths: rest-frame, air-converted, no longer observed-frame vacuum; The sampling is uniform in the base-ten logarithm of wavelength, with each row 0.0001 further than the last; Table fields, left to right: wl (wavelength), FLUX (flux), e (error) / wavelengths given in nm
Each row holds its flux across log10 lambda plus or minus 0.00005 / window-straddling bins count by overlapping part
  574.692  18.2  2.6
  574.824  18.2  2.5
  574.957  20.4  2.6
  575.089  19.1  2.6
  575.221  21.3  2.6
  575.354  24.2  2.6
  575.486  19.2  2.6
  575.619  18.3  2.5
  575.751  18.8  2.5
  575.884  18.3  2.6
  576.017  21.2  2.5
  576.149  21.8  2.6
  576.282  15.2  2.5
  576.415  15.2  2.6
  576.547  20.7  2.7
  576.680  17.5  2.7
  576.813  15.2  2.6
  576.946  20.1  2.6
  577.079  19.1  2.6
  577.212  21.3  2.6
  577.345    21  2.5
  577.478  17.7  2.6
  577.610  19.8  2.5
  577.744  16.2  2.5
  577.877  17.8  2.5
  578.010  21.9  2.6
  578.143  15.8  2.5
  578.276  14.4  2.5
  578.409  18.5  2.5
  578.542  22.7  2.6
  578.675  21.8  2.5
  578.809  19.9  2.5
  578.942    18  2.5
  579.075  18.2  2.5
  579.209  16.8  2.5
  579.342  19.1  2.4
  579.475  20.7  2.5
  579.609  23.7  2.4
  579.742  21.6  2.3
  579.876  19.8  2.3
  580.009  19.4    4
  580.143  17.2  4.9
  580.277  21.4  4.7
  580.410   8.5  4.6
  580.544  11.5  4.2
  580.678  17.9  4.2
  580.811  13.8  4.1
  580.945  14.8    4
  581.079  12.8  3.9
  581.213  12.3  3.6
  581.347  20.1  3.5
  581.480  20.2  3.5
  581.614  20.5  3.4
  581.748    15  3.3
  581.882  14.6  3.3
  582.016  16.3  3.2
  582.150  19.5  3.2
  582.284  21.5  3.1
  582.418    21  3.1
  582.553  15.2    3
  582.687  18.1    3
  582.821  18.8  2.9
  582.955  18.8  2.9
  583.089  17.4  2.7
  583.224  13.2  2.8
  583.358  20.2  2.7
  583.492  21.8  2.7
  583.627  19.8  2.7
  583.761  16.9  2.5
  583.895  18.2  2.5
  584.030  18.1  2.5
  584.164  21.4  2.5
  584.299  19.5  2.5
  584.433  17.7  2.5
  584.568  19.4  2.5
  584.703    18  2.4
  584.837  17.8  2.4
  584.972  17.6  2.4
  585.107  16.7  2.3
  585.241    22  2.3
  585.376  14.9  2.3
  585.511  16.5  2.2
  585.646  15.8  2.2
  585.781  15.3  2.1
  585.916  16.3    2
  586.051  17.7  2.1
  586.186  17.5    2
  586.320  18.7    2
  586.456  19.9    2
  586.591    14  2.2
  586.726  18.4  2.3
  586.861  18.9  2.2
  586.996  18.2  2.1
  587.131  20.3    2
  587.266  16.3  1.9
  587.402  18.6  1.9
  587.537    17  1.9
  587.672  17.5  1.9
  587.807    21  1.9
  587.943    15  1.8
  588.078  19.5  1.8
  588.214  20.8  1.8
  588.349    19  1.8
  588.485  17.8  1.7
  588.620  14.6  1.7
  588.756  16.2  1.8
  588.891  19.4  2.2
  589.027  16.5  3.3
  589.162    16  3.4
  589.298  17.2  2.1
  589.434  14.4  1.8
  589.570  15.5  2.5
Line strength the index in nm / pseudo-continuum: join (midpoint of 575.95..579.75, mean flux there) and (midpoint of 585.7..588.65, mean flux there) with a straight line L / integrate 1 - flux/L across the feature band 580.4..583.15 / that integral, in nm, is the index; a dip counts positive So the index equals 0.261 nm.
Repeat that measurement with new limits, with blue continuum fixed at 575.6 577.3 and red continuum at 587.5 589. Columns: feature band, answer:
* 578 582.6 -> 0.15 nm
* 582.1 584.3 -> -0.06 nm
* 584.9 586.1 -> 0.08 nm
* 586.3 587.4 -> 0.00 nm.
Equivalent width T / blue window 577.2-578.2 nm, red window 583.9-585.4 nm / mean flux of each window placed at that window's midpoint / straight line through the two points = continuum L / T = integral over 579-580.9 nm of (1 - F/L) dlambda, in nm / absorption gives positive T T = 0.097 nm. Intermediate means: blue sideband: 18.8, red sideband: 18.6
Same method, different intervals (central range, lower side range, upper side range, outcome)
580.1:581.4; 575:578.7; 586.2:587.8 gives 0.261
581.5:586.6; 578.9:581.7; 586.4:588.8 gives -0.076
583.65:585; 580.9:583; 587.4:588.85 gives -0.067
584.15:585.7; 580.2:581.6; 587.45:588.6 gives -0.084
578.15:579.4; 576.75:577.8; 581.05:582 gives -0.043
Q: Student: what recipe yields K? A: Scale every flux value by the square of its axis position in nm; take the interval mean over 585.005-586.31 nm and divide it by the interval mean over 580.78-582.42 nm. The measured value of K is 1.02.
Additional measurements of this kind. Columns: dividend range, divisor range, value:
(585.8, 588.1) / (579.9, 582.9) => 1.08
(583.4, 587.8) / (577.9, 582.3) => 1.03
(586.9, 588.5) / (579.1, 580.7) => 1.04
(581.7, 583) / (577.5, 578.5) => 1.02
